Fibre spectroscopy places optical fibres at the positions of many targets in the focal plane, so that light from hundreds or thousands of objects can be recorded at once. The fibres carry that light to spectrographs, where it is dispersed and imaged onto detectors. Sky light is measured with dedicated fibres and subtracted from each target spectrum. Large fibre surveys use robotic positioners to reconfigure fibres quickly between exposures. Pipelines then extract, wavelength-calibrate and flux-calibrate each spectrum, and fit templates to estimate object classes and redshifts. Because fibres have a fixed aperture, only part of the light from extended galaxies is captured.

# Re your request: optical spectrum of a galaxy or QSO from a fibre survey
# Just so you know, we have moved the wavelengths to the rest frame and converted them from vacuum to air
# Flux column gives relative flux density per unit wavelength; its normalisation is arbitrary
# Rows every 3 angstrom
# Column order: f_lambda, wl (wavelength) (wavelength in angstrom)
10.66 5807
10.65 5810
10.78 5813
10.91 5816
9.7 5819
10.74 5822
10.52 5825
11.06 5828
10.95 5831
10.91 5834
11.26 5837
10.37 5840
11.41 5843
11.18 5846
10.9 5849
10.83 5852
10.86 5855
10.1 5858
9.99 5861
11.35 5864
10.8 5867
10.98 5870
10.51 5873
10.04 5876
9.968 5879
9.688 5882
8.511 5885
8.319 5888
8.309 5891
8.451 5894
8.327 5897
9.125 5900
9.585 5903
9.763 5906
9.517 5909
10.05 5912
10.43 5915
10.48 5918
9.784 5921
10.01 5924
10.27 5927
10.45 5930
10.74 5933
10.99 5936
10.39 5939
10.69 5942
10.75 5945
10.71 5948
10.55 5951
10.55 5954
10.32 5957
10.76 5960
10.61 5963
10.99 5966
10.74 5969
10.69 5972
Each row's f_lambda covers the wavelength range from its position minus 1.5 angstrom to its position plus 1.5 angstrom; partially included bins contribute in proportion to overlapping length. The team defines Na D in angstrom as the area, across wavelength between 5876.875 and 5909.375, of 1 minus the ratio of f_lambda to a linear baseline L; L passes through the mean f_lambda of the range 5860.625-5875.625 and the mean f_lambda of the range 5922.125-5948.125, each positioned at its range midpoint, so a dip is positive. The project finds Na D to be 4.9 angstrom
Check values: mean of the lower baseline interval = 10.7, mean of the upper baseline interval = 10.5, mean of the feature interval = 9.05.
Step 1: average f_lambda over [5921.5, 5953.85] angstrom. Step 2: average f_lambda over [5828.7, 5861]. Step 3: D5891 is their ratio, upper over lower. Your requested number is 1.0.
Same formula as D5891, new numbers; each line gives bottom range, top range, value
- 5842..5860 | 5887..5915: 0.84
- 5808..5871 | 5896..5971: 0.95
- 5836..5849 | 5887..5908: 0.80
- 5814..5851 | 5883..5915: 0.84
